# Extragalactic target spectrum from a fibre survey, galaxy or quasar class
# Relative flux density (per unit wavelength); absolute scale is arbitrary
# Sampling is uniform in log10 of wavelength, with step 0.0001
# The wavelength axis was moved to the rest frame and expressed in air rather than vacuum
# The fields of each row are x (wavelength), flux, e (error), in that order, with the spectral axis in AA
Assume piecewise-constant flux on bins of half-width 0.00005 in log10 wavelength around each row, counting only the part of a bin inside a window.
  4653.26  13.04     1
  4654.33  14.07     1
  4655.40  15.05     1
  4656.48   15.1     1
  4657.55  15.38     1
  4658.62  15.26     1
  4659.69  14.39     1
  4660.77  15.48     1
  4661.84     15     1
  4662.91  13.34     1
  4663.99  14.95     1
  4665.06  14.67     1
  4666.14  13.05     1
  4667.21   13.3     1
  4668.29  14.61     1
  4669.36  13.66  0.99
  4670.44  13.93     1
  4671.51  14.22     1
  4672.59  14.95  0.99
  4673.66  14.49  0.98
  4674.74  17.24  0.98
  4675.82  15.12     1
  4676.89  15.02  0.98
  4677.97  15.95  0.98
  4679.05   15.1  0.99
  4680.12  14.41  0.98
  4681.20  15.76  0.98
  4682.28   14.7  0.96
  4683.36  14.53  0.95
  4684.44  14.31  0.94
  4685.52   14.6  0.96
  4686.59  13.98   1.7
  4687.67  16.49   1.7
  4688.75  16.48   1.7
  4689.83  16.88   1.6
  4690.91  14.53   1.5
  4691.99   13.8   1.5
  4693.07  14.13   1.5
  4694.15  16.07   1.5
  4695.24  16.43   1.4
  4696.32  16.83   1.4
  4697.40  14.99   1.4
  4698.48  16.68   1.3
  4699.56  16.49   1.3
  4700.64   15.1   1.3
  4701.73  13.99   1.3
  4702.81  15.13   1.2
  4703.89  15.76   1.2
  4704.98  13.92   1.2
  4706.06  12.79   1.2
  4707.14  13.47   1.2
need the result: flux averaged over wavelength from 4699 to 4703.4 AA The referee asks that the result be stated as 15.2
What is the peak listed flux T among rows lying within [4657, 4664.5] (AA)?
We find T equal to 15.48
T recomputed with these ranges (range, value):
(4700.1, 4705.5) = 15.76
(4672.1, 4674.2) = 14.95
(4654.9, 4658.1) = 15.38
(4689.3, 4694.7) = 16.88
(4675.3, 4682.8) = 15.95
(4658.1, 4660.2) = 15.26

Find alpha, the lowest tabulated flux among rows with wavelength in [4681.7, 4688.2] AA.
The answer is 13.98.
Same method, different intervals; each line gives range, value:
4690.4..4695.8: 13.8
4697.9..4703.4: 13.99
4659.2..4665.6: 13.34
